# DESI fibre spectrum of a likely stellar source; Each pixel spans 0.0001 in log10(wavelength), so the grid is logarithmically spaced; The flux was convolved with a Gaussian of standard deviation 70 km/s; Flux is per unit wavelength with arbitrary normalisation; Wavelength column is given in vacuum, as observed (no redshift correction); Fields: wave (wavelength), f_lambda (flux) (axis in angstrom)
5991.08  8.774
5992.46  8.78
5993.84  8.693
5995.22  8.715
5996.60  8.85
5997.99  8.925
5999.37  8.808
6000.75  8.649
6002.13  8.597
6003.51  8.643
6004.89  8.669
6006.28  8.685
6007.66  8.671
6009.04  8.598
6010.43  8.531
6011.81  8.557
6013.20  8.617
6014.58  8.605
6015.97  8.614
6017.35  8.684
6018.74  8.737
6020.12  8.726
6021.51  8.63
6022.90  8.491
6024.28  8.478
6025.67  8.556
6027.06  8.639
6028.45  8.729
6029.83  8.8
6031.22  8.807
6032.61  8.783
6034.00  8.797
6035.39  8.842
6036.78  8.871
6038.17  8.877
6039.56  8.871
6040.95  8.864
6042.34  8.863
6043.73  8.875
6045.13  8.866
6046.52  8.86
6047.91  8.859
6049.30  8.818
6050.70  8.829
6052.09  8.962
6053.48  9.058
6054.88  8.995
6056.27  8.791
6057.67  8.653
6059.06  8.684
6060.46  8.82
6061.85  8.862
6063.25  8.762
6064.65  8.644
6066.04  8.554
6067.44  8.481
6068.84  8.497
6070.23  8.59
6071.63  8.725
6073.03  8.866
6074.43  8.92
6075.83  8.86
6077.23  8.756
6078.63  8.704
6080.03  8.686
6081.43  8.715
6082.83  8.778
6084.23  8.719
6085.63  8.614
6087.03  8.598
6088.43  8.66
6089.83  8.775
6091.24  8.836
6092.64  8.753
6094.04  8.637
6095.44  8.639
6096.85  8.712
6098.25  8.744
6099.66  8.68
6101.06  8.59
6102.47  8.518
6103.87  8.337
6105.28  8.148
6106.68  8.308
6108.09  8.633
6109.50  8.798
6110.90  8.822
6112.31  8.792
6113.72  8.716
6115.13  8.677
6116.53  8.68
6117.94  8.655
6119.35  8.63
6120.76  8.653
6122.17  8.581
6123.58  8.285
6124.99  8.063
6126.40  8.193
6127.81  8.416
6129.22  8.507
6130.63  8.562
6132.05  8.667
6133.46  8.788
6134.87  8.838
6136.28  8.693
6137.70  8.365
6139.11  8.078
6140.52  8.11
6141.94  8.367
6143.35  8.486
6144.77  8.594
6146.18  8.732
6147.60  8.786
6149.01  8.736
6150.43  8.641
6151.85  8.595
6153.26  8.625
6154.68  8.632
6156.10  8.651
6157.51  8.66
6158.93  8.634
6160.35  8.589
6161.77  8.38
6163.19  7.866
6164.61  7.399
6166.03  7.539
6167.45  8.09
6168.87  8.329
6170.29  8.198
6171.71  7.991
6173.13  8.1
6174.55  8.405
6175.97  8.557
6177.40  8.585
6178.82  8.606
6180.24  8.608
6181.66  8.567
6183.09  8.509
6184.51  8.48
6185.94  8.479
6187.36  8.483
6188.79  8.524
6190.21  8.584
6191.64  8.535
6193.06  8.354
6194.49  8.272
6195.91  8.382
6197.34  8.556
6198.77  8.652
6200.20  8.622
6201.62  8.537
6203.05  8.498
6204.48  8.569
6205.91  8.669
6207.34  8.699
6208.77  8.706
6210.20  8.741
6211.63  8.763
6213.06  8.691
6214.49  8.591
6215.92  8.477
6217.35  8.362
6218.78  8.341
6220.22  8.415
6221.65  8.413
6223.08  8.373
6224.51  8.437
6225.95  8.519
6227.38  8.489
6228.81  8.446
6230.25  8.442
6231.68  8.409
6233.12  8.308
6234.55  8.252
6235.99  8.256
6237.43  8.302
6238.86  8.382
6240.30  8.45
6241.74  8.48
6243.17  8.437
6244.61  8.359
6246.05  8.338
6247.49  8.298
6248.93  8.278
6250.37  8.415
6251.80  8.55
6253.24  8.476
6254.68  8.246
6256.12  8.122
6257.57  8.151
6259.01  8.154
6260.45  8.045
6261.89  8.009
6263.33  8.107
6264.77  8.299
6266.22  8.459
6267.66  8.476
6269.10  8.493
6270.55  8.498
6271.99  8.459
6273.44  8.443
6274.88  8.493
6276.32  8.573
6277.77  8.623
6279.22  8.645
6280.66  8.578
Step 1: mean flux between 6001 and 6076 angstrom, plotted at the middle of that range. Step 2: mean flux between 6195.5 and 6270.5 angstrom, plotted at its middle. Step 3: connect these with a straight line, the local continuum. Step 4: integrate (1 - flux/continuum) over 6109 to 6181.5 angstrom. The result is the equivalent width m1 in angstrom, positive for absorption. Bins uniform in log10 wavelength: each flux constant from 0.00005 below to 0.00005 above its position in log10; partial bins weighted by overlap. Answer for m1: 0.8 angstrom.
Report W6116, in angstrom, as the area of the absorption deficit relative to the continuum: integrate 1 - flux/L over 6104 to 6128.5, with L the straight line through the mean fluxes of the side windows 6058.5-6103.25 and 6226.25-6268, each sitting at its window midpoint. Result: 0.26 angstrom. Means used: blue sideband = 8.7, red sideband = 8.33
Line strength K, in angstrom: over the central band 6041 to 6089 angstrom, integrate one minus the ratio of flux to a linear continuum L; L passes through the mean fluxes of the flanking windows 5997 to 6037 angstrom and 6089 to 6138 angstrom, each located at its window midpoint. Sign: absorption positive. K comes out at -0.7 angstrom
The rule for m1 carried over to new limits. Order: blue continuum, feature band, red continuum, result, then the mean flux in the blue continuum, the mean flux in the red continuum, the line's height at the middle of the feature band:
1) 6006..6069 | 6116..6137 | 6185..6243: 0.16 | 8.74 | 8.49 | 8.61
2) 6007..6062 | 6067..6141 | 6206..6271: 0.23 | 8.75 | 8.4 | 8.63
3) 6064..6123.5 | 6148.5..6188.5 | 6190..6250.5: 0.72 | 8.66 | 8.47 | 8.54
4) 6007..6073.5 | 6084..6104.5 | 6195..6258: 0.00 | 8.73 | 8.45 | 8.65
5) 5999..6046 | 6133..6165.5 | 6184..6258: 0.25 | 8.71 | 8.45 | 8.55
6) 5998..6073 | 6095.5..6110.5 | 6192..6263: 0.11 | 8.73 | 8.42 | 8.62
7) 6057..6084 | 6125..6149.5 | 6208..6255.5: 0.26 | 8.71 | 8.44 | 8.6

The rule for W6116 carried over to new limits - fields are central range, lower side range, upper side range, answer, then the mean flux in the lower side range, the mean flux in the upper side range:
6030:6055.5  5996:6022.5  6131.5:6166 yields -0.7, 8.67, 8.48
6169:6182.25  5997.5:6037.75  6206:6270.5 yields 0.1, 8.68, 8.4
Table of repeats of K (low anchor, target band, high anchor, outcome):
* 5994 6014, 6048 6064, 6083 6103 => -0.29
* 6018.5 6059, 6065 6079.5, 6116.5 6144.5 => -0.03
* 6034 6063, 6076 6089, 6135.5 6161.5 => 0.08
